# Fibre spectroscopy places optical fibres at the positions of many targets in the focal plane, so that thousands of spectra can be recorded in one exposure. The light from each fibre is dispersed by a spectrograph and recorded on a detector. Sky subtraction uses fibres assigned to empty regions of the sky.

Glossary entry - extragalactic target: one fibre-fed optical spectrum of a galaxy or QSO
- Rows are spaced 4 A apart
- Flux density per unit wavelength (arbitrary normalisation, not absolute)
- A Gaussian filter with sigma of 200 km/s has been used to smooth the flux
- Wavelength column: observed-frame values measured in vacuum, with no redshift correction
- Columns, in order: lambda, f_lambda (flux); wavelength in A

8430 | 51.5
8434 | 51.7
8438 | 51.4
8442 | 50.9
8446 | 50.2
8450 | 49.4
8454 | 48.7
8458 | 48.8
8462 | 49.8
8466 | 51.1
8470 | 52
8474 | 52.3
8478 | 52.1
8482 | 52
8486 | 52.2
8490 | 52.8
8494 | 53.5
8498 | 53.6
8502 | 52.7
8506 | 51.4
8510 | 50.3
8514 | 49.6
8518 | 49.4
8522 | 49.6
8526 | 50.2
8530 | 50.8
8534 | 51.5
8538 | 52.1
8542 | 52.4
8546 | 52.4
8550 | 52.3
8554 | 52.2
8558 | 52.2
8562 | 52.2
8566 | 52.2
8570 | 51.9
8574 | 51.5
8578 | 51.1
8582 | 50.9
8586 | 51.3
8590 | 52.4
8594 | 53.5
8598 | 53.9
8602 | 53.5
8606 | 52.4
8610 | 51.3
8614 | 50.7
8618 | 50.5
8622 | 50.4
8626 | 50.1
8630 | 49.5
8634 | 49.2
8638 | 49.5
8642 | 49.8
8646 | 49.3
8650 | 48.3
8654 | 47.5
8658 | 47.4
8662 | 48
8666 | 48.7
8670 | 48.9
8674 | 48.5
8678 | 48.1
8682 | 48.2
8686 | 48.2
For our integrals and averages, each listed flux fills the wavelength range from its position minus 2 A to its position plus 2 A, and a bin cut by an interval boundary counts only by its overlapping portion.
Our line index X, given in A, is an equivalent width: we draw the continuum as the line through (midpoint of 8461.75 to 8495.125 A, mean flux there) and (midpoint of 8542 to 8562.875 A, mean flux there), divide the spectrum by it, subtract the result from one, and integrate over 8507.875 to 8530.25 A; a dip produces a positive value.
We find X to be 1.0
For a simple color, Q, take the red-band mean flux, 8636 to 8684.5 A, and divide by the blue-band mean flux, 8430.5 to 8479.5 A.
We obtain 0.96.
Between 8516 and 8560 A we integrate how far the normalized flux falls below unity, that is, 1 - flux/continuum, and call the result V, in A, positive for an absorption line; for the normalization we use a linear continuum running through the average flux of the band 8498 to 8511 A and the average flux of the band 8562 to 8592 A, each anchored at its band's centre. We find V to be 0.34 A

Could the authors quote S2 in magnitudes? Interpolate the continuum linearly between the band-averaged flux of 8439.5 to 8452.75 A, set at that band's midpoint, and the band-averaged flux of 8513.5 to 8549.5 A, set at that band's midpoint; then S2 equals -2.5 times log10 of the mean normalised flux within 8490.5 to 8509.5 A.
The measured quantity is -0.04 mag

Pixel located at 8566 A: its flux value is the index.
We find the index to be 52.2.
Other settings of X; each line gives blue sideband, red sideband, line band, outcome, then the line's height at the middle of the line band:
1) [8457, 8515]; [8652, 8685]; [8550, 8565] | -0.6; 50.3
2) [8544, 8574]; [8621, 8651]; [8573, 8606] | -0.8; 51.1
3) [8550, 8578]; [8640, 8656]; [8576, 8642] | -1.3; 50.2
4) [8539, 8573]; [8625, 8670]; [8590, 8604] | -0.8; 50.7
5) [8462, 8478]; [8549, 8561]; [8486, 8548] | 0.5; 51.9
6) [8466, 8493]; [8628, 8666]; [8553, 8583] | -0.9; 50.4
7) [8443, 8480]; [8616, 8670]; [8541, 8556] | -0.8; 49.8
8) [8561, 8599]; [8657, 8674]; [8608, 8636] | 0.0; 50.2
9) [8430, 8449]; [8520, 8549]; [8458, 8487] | -0.2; 51.1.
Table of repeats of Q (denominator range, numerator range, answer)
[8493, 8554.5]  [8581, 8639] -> 1.00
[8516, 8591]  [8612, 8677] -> 0.95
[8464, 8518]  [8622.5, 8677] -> 0.94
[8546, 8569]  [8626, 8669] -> 0.93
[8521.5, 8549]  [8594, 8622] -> 1.01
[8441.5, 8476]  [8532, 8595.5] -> 1.03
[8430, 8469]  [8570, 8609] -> 1.04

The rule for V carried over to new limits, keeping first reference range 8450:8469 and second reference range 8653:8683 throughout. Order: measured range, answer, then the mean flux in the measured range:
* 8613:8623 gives -0.4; 50.5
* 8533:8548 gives -0.9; 52.1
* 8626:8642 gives -0.4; 49.5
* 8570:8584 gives -0.7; 51.3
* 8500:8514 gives -0.5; 51.2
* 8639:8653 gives -0.2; 49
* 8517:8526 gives -0.1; 49.7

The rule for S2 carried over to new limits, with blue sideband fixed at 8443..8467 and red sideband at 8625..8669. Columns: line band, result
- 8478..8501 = -0.069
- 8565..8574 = -0.059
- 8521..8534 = -0.024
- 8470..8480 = -0.055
